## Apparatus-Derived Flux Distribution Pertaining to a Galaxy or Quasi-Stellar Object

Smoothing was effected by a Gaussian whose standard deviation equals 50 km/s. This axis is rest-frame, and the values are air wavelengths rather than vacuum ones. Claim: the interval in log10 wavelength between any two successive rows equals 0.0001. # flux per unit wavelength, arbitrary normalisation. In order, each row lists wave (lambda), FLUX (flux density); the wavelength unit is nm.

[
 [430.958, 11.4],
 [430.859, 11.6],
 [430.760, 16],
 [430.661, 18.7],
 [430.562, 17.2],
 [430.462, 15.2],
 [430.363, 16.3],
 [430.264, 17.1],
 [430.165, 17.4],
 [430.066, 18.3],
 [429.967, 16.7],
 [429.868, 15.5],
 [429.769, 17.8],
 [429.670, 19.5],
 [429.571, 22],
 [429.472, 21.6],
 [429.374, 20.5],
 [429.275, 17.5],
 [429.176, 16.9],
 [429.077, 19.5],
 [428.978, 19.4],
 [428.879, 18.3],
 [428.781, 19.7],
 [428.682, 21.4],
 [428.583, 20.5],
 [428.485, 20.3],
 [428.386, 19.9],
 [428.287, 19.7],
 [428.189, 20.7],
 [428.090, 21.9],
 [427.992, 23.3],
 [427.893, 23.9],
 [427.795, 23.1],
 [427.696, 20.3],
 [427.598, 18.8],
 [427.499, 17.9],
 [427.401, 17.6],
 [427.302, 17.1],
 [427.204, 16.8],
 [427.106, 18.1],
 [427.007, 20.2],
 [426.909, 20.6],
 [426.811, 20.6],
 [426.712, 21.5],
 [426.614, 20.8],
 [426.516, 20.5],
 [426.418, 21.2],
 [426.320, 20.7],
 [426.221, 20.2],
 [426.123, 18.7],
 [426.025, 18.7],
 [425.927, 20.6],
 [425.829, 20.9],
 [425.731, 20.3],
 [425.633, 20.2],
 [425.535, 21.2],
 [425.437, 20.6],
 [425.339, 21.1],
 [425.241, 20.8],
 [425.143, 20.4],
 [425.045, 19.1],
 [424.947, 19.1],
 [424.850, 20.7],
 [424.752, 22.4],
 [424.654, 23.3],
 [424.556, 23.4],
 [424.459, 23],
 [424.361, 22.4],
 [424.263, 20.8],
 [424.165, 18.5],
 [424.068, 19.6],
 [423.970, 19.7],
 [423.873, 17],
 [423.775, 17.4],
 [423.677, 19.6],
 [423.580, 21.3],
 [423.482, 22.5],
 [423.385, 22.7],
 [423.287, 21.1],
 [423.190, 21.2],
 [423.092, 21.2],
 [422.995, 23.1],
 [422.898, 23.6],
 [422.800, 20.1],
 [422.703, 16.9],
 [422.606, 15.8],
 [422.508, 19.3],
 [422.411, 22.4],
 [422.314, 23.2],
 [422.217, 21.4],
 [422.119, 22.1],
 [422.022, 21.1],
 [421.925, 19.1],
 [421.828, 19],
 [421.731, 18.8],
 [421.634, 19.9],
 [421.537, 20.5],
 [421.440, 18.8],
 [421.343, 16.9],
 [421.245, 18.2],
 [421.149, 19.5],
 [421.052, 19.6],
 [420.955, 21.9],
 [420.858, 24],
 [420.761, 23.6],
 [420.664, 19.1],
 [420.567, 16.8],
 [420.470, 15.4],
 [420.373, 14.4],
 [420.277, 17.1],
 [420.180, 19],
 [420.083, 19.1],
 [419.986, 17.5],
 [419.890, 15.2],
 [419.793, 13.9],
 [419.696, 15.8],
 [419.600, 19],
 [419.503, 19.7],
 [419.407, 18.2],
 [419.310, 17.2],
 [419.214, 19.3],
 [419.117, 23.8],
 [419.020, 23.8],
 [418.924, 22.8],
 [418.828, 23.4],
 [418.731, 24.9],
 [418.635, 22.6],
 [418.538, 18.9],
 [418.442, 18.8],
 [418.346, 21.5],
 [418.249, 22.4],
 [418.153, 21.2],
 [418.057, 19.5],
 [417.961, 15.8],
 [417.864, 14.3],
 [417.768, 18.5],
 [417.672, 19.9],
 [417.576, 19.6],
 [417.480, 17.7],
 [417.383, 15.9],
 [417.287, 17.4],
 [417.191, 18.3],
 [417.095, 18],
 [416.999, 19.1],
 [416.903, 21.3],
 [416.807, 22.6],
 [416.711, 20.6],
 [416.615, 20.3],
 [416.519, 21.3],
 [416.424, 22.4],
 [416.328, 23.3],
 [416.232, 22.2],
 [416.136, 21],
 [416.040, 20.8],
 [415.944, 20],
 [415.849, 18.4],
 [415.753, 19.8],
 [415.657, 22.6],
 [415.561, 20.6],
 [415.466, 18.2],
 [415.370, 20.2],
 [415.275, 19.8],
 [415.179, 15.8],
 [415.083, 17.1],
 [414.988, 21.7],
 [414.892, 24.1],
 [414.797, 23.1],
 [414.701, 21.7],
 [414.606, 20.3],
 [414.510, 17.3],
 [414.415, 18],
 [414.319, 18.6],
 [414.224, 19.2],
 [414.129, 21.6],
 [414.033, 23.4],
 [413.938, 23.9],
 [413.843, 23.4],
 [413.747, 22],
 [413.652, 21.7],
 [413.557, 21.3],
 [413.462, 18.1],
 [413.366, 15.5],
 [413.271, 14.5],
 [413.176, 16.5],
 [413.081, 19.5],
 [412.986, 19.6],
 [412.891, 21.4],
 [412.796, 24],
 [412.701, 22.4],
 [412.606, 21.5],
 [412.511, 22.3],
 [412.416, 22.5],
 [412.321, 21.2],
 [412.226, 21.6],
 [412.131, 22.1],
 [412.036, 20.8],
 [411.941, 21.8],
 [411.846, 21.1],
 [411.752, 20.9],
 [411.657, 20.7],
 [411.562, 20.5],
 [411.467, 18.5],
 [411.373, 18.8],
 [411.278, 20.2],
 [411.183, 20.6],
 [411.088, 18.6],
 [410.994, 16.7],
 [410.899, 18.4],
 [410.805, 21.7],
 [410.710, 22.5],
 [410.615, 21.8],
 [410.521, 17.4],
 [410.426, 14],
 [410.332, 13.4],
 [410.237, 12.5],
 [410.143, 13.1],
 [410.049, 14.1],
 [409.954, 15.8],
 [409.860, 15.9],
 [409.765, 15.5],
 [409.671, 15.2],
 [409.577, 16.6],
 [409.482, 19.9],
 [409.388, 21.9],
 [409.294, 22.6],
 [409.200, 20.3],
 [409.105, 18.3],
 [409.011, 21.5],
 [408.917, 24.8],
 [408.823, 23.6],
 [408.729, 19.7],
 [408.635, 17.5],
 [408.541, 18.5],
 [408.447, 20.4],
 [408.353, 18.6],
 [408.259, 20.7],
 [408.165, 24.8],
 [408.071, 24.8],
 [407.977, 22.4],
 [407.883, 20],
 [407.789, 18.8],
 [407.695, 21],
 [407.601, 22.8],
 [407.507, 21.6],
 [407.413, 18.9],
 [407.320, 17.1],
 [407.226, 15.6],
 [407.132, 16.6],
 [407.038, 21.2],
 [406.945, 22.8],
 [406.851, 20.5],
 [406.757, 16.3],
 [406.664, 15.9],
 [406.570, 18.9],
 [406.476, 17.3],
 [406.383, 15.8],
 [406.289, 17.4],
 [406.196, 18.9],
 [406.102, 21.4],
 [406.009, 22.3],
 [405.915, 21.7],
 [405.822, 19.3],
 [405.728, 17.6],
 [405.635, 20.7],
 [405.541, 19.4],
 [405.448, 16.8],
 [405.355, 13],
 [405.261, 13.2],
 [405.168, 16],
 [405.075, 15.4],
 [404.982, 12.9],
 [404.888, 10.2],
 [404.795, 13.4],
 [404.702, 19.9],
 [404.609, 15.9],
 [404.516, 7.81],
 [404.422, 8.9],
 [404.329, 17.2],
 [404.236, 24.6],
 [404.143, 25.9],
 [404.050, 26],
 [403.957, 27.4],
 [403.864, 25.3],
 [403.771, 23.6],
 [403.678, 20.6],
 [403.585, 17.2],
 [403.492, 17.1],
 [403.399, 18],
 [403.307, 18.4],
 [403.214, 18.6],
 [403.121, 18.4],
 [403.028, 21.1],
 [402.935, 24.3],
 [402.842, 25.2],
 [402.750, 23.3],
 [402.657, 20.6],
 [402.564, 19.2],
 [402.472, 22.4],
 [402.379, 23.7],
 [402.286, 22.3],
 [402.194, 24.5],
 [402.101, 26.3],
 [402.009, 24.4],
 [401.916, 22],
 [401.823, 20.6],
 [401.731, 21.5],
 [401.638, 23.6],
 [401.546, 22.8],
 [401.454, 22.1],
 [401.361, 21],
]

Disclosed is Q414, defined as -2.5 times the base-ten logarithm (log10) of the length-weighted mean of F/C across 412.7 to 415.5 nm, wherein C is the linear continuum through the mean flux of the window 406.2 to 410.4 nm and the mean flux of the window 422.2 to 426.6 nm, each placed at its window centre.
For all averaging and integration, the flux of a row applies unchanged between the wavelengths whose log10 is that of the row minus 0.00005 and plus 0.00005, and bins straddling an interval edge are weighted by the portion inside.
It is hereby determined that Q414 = -0.03 mag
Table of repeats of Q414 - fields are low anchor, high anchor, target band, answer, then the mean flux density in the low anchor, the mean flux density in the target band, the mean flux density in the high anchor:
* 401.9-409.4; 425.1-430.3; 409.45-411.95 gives 0.10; 19.7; 17.9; 19.8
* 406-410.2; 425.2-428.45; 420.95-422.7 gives 0.01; 19.2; 19.7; 20.3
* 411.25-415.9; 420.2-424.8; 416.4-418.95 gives 0.02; 20.4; 19.9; 20.2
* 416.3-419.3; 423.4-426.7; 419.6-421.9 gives 0.11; 20.2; 18.5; 20.5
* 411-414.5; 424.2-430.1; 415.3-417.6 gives 0.02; 20.4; 20.1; 20.1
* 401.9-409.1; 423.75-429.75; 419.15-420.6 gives 0.16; 19.7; 17.2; 20.2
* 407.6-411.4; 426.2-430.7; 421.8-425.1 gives -0.07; 19.1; 20.7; 19.4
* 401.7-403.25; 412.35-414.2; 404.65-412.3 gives 0.14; 22.3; 18.8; 20.8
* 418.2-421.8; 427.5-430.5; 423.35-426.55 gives -0.06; 19.5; 20.6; 19.4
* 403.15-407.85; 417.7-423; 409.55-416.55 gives -0.04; 18.5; 19.7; 19.6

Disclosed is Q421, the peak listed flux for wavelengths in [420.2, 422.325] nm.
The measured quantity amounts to 24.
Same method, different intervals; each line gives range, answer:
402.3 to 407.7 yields 27.4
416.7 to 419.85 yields 24.9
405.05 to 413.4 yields 24.8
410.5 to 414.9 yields 24.1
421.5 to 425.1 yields 23.6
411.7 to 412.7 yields 22.5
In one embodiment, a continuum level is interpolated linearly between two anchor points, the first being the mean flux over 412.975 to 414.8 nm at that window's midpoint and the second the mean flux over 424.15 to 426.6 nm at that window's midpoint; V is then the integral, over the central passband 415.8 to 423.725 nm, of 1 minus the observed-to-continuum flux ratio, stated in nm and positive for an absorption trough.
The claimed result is 0.194 nm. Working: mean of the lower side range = 19.9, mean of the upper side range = 20.8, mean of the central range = 19.8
